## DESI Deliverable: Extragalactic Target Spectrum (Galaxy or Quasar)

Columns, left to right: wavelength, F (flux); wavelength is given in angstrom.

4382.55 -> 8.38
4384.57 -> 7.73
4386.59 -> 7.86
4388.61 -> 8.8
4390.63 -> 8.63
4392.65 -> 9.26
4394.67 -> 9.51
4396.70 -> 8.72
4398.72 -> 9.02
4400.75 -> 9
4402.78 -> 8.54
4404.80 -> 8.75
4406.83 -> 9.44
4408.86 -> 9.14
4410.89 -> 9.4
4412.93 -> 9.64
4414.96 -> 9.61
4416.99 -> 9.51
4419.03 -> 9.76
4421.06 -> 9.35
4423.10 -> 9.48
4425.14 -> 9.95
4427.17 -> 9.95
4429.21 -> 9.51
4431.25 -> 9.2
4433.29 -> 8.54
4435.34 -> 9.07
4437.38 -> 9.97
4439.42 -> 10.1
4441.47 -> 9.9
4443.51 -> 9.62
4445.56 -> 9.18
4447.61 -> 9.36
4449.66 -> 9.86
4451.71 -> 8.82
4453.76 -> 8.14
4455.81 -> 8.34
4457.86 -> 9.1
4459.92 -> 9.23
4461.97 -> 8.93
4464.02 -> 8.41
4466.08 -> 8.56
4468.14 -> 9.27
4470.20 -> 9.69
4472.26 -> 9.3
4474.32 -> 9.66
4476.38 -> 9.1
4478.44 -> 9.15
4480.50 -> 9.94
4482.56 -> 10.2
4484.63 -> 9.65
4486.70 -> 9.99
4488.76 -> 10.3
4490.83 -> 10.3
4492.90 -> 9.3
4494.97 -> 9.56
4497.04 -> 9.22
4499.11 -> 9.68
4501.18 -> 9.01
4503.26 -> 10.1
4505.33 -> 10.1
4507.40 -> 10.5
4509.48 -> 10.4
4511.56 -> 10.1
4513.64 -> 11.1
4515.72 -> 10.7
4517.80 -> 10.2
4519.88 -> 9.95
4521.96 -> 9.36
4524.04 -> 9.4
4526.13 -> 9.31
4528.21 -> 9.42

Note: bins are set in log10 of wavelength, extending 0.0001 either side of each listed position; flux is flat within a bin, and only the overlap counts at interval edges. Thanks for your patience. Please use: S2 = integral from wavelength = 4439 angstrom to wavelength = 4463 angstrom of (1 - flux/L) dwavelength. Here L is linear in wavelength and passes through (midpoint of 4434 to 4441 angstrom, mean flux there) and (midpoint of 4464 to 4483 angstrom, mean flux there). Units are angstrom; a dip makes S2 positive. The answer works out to 0.90 angstrom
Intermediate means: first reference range 9.67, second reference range 9.35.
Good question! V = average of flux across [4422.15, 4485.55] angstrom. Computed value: 9.33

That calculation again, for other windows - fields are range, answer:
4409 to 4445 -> 9.55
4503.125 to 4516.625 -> 10.4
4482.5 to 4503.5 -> 9.72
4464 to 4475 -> 9.19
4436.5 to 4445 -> 9.86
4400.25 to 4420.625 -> 9.29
